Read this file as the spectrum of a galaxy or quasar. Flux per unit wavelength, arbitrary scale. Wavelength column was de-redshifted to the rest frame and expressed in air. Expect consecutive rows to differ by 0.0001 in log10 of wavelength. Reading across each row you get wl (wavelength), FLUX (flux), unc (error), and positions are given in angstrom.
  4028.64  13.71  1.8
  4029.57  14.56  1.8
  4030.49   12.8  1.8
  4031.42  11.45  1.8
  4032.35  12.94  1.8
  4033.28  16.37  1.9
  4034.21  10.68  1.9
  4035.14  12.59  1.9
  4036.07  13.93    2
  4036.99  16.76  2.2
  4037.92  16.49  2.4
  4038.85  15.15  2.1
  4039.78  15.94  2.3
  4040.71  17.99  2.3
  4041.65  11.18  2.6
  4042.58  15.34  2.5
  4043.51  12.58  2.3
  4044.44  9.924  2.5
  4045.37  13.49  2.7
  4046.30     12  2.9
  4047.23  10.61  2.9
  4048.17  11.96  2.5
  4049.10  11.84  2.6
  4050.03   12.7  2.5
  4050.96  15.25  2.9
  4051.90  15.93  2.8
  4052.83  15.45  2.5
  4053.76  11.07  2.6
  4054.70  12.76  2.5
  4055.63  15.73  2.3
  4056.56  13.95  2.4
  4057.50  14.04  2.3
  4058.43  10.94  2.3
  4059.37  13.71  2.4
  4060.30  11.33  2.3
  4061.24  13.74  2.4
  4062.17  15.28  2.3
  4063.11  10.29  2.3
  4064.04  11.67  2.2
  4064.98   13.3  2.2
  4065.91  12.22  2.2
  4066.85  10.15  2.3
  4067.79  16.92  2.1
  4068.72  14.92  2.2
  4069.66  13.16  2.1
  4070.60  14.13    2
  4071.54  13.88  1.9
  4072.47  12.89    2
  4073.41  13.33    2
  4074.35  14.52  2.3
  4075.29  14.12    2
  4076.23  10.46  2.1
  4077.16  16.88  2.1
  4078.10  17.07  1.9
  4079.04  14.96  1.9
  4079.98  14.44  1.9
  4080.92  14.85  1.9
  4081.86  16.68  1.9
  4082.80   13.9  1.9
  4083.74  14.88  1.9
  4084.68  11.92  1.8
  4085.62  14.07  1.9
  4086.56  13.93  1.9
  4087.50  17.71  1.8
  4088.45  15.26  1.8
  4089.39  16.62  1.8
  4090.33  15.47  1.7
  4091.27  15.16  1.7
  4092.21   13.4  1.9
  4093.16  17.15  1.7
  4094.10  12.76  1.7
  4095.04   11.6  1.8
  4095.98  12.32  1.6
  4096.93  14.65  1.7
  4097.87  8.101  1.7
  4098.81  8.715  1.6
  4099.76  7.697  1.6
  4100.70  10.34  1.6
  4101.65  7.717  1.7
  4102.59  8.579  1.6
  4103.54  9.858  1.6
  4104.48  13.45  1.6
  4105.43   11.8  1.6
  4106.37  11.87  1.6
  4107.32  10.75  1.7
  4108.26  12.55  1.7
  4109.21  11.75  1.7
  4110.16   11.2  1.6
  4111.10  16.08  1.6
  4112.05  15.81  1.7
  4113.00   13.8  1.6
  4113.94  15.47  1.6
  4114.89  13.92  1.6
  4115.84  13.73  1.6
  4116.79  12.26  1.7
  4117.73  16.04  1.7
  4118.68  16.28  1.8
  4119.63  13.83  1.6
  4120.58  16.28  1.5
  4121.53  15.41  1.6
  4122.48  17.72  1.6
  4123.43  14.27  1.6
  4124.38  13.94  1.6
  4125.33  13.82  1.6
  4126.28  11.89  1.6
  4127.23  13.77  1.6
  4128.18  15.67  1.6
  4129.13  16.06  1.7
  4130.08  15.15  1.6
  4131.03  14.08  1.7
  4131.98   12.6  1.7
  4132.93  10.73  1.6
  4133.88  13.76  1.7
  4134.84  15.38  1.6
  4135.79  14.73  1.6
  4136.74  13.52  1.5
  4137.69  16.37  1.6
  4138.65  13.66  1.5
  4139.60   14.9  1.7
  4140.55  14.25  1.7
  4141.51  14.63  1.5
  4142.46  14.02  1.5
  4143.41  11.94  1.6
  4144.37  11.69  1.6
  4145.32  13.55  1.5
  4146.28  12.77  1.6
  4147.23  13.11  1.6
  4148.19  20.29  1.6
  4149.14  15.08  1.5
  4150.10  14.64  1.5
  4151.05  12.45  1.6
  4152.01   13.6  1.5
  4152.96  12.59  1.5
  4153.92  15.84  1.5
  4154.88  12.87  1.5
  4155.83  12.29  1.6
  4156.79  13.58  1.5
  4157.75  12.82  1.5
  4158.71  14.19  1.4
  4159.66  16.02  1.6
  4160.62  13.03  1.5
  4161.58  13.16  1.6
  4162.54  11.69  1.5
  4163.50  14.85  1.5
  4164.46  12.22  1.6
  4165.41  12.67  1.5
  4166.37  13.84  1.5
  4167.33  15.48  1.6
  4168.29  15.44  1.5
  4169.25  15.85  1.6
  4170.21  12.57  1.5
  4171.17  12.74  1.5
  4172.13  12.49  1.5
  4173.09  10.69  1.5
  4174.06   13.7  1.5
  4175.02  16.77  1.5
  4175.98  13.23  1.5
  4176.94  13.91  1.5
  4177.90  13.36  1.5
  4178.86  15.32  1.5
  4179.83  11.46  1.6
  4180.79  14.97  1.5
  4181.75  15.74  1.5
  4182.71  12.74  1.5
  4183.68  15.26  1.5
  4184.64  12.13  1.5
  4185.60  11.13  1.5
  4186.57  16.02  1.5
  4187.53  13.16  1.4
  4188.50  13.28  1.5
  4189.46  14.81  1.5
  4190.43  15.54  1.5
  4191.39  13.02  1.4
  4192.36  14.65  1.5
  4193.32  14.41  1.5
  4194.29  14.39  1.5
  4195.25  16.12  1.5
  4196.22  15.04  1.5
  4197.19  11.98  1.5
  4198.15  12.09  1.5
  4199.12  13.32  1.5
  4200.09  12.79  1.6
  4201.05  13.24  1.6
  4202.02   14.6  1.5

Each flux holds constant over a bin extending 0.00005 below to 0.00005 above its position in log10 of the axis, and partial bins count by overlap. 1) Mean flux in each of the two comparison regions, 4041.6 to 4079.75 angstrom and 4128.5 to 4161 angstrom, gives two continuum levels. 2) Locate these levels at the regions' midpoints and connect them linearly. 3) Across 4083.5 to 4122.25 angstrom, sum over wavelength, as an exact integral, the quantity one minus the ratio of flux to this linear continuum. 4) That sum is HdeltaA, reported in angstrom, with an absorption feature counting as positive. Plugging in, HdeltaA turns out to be 1.4 angstrom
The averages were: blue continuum 13.3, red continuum 14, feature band 13.2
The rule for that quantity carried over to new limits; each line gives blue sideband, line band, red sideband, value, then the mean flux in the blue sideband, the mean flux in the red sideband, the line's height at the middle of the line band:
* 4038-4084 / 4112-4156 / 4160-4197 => -1.5 angstrom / 13.7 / 13.9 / 13.8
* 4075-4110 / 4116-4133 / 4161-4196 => -1.5 angstrom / 13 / 13.9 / 13.3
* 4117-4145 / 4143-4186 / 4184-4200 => 1.1 angstrom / 14.3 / 13.8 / 14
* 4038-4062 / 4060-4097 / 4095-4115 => -4.5 angstrom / 13.5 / 11.7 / 12.5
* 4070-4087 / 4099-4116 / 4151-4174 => 2.5 angstrom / 14.3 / 13.5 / 14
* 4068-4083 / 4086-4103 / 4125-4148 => 2.0 angstrom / 14.4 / 13.9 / 14.3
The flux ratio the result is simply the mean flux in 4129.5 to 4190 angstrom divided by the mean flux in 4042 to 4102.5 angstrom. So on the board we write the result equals 1.04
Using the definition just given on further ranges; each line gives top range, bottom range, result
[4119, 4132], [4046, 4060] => 1.11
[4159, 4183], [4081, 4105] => 1.07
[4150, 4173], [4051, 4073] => 1.01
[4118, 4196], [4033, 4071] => 1.04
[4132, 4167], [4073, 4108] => 1.05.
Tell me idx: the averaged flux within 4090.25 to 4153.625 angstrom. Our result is 13.5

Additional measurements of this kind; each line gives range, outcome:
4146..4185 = 13.9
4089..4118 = 12.6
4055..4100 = 13.7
